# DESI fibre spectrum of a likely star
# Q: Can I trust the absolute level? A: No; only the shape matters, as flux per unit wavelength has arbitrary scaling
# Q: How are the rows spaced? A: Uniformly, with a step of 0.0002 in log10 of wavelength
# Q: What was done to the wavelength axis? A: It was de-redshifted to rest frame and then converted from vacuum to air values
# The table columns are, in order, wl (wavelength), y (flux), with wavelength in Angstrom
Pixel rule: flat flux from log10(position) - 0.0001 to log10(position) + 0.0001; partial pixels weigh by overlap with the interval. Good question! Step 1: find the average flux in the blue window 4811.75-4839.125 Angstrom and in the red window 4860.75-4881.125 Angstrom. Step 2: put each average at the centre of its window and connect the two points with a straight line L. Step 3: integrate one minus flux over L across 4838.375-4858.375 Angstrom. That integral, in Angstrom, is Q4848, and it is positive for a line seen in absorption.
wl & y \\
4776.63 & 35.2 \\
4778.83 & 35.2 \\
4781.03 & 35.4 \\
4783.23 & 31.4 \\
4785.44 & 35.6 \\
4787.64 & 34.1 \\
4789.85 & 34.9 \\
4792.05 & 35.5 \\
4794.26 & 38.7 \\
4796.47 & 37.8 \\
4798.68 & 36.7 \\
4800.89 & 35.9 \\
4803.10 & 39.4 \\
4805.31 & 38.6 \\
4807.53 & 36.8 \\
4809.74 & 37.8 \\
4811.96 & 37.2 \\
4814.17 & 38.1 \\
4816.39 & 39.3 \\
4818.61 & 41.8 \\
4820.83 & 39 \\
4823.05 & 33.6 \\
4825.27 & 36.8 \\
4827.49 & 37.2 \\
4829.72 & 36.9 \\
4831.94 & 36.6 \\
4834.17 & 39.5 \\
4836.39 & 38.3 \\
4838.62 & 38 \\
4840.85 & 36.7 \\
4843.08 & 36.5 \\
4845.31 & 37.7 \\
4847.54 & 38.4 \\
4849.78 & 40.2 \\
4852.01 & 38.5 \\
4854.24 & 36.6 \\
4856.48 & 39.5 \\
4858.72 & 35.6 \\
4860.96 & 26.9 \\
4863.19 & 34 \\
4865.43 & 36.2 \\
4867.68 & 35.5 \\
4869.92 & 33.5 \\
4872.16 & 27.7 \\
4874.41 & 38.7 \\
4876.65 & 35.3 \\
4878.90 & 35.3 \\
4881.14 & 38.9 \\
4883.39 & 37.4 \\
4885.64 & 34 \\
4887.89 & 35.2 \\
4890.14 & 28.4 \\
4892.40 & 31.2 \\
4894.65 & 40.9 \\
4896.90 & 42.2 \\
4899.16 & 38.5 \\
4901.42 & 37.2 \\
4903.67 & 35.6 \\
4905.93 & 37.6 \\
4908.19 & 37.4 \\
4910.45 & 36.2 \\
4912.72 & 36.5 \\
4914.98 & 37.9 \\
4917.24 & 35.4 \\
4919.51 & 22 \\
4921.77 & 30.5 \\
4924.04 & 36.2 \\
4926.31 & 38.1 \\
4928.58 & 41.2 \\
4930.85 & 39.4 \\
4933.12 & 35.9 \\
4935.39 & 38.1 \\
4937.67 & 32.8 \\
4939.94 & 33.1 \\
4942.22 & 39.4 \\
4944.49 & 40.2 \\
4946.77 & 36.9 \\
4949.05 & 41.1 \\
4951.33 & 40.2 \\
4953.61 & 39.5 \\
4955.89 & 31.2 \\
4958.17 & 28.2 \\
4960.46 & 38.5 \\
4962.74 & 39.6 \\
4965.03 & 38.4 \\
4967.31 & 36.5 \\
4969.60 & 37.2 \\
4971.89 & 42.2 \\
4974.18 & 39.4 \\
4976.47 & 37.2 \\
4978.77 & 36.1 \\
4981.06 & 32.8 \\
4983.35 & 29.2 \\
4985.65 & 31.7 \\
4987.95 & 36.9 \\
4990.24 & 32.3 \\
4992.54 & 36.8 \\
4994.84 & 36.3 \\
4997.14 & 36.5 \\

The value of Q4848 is -1.0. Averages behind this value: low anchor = 37.9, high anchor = 34.3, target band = 37.9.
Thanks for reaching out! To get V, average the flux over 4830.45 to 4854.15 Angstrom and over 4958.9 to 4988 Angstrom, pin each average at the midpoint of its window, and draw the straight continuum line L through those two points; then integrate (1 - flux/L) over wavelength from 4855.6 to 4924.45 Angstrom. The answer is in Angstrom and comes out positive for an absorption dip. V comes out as 4.4 Angstrom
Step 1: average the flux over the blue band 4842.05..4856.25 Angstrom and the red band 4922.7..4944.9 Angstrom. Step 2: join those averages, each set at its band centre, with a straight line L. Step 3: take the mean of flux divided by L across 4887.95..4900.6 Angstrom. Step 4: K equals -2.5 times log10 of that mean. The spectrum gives 0.04 mag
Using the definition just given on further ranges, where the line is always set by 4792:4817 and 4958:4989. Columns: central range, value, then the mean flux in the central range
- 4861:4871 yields 0.098 mag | 34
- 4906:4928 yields 0.059 mag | 34.8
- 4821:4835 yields 0.019 mag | 36.9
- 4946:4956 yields -0.060 mag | 38.5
